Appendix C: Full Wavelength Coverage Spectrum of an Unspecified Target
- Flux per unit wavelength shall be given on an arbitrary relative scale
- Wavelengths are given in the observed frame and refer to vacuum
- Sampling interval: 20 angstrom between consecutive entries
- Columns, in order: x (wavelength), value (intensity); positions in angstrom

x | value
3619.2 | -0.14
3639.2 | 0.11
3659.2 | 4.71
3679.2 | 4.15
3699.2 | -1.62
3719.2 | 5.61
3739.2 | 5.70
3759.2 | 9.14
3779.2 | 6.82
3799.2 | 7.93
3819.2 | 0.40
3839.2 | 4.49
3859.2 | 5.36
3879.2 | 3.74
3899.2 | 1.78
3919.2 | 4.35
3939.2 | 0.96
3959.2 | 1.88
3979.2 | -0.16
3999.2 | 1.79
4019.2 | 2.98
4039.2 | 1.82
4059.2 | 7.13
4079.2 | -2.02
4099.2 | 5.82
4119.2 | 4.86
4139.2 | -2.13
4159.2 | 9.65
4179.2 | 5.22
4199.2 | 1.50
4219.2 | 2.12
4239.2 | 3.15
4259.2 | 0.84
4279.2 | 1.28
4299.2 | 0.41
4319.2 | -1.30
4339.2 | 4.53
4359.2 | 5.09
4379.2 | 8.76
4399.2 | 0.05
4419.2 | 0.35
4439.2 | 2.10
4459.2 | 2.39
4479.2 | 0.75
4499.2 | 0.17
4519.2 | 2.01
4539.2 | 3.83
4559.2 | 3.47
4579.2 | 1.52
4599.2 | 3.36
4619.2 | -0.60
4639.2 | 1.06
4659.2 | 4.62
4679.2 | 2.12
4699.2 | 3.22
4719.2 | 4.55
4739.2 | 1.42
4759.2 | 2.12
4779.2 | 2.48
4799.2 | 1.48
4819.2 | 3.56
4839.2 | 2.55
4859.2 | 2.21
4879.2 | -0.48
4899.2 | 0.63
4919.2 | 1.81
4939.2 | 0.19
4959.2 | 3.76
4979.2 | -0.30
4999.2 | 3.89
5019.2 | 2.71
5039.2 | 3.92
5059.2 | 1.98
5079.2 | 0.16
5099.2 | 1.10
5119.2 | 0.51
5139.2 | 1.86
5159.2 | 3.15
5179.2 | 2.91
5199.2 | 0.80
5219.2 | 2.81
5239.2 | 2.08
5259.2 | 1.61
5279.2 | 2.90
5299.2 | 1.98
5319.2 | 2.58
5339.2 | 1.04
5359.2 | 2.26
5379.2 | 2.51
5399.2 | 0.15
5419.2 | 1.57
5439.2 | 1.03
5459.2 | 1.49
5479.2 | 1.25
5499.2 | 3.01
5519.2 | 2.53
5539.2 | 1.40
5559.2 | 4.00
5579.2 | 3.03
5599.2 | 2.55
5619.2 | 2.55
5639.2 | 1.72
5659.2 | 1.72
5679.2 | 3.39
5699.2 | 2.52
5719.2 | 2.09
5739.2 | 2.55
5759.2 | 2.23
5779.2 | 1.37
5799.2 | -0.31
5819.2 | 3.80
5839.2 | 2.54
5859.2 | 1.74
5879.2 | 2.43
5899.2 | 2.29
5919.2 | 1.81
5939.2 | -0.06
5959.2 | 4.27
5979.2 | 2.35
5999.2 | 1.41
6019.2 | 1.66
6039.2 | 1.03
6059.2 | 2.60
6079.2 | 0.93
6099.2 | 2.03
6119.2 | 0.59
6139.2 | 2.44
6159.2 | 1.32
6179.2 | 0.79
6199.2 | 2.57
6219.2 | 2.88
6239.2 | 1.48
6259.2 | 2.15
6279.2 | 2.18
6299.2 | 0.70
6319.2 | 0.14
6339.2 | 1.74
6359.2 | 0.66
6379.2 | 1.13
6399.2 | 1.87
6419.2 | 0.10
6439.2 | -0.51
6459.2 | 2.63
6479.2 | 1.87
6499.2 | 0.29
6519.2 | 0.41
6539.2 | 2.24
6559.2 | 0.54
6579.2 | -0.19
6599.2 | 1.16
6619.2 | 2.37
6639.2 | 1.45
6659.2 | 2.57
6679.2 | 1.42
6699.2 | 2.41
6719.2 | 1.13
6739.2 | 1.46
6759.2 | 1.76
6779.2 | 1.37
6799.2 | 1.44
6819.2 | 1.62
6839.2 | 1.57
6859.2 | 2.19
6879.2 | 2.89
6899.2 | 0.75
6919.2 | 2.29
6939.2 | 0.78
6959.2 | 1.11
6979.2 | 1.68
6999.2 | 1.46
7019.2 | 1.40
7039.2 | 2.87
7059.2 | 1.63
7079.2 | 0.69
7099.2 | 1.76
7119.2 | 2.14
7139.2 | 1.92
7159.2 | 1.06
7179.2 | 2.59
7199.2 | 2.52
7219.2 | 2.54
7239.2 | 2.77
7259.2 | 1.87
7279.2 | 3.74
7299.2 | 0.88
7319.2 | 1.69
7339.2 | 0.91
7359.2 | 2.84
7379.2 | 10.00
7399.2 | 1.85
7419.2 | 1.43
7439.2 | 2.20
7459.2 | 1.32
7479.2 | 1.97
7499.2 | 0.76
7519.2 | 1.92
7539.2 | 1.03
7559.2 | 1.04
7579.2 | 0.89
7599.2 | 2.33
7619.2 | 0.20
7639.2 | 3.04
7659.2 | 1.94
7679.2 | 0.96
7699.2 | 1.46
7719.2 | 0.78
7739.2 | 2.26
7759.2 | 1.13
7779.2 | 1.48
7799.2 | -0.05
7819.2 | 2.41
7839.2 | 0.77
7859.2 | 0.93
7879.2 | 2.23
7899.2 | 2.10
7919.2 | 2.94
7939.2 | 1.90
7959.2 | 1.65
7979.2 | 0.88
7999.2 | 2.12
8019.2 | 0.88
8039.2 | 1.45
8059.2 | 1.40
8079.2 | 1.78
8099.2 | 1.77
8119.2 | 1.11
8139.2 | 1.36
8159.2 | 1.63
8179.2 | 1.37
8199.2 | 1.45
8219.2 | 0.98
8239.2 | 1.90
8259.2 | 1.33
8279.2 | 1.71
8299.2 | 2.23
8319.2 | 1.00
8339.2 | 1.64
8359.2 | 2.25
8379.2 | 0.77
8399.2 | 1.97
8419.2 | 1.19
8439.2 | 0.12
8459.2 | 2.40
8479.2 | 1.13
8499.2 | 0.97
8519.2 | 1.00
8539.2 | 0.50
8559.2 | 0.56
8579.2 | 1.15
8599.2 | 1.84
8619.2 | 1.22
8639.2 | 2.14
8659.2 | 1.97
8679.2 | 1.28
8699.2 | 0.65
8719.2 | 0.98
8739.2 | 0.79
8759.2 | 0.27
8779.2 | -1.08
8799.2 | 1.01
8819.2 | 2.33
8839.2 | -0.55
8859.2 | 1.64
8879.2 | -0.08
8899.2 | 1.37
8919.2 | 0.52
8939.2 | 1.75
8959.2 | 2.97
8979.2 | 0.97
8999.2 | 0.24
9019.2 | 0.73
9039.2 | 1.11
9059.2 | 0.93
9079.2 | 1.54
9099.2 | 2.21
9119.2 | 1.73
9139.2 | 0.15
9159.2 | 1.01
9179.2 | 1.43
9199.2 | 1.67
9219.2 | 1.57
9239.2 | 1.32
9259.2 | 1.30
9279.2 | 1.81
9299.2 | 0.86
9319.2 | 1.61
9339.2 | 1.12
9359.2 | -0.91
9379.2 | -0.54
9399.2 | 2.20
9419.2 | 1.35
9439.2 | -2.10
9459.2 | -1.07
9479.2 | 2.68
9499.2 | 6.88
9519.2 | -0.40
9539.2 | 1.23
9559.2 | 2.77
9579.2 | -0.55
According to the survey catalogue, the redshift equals 0.98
